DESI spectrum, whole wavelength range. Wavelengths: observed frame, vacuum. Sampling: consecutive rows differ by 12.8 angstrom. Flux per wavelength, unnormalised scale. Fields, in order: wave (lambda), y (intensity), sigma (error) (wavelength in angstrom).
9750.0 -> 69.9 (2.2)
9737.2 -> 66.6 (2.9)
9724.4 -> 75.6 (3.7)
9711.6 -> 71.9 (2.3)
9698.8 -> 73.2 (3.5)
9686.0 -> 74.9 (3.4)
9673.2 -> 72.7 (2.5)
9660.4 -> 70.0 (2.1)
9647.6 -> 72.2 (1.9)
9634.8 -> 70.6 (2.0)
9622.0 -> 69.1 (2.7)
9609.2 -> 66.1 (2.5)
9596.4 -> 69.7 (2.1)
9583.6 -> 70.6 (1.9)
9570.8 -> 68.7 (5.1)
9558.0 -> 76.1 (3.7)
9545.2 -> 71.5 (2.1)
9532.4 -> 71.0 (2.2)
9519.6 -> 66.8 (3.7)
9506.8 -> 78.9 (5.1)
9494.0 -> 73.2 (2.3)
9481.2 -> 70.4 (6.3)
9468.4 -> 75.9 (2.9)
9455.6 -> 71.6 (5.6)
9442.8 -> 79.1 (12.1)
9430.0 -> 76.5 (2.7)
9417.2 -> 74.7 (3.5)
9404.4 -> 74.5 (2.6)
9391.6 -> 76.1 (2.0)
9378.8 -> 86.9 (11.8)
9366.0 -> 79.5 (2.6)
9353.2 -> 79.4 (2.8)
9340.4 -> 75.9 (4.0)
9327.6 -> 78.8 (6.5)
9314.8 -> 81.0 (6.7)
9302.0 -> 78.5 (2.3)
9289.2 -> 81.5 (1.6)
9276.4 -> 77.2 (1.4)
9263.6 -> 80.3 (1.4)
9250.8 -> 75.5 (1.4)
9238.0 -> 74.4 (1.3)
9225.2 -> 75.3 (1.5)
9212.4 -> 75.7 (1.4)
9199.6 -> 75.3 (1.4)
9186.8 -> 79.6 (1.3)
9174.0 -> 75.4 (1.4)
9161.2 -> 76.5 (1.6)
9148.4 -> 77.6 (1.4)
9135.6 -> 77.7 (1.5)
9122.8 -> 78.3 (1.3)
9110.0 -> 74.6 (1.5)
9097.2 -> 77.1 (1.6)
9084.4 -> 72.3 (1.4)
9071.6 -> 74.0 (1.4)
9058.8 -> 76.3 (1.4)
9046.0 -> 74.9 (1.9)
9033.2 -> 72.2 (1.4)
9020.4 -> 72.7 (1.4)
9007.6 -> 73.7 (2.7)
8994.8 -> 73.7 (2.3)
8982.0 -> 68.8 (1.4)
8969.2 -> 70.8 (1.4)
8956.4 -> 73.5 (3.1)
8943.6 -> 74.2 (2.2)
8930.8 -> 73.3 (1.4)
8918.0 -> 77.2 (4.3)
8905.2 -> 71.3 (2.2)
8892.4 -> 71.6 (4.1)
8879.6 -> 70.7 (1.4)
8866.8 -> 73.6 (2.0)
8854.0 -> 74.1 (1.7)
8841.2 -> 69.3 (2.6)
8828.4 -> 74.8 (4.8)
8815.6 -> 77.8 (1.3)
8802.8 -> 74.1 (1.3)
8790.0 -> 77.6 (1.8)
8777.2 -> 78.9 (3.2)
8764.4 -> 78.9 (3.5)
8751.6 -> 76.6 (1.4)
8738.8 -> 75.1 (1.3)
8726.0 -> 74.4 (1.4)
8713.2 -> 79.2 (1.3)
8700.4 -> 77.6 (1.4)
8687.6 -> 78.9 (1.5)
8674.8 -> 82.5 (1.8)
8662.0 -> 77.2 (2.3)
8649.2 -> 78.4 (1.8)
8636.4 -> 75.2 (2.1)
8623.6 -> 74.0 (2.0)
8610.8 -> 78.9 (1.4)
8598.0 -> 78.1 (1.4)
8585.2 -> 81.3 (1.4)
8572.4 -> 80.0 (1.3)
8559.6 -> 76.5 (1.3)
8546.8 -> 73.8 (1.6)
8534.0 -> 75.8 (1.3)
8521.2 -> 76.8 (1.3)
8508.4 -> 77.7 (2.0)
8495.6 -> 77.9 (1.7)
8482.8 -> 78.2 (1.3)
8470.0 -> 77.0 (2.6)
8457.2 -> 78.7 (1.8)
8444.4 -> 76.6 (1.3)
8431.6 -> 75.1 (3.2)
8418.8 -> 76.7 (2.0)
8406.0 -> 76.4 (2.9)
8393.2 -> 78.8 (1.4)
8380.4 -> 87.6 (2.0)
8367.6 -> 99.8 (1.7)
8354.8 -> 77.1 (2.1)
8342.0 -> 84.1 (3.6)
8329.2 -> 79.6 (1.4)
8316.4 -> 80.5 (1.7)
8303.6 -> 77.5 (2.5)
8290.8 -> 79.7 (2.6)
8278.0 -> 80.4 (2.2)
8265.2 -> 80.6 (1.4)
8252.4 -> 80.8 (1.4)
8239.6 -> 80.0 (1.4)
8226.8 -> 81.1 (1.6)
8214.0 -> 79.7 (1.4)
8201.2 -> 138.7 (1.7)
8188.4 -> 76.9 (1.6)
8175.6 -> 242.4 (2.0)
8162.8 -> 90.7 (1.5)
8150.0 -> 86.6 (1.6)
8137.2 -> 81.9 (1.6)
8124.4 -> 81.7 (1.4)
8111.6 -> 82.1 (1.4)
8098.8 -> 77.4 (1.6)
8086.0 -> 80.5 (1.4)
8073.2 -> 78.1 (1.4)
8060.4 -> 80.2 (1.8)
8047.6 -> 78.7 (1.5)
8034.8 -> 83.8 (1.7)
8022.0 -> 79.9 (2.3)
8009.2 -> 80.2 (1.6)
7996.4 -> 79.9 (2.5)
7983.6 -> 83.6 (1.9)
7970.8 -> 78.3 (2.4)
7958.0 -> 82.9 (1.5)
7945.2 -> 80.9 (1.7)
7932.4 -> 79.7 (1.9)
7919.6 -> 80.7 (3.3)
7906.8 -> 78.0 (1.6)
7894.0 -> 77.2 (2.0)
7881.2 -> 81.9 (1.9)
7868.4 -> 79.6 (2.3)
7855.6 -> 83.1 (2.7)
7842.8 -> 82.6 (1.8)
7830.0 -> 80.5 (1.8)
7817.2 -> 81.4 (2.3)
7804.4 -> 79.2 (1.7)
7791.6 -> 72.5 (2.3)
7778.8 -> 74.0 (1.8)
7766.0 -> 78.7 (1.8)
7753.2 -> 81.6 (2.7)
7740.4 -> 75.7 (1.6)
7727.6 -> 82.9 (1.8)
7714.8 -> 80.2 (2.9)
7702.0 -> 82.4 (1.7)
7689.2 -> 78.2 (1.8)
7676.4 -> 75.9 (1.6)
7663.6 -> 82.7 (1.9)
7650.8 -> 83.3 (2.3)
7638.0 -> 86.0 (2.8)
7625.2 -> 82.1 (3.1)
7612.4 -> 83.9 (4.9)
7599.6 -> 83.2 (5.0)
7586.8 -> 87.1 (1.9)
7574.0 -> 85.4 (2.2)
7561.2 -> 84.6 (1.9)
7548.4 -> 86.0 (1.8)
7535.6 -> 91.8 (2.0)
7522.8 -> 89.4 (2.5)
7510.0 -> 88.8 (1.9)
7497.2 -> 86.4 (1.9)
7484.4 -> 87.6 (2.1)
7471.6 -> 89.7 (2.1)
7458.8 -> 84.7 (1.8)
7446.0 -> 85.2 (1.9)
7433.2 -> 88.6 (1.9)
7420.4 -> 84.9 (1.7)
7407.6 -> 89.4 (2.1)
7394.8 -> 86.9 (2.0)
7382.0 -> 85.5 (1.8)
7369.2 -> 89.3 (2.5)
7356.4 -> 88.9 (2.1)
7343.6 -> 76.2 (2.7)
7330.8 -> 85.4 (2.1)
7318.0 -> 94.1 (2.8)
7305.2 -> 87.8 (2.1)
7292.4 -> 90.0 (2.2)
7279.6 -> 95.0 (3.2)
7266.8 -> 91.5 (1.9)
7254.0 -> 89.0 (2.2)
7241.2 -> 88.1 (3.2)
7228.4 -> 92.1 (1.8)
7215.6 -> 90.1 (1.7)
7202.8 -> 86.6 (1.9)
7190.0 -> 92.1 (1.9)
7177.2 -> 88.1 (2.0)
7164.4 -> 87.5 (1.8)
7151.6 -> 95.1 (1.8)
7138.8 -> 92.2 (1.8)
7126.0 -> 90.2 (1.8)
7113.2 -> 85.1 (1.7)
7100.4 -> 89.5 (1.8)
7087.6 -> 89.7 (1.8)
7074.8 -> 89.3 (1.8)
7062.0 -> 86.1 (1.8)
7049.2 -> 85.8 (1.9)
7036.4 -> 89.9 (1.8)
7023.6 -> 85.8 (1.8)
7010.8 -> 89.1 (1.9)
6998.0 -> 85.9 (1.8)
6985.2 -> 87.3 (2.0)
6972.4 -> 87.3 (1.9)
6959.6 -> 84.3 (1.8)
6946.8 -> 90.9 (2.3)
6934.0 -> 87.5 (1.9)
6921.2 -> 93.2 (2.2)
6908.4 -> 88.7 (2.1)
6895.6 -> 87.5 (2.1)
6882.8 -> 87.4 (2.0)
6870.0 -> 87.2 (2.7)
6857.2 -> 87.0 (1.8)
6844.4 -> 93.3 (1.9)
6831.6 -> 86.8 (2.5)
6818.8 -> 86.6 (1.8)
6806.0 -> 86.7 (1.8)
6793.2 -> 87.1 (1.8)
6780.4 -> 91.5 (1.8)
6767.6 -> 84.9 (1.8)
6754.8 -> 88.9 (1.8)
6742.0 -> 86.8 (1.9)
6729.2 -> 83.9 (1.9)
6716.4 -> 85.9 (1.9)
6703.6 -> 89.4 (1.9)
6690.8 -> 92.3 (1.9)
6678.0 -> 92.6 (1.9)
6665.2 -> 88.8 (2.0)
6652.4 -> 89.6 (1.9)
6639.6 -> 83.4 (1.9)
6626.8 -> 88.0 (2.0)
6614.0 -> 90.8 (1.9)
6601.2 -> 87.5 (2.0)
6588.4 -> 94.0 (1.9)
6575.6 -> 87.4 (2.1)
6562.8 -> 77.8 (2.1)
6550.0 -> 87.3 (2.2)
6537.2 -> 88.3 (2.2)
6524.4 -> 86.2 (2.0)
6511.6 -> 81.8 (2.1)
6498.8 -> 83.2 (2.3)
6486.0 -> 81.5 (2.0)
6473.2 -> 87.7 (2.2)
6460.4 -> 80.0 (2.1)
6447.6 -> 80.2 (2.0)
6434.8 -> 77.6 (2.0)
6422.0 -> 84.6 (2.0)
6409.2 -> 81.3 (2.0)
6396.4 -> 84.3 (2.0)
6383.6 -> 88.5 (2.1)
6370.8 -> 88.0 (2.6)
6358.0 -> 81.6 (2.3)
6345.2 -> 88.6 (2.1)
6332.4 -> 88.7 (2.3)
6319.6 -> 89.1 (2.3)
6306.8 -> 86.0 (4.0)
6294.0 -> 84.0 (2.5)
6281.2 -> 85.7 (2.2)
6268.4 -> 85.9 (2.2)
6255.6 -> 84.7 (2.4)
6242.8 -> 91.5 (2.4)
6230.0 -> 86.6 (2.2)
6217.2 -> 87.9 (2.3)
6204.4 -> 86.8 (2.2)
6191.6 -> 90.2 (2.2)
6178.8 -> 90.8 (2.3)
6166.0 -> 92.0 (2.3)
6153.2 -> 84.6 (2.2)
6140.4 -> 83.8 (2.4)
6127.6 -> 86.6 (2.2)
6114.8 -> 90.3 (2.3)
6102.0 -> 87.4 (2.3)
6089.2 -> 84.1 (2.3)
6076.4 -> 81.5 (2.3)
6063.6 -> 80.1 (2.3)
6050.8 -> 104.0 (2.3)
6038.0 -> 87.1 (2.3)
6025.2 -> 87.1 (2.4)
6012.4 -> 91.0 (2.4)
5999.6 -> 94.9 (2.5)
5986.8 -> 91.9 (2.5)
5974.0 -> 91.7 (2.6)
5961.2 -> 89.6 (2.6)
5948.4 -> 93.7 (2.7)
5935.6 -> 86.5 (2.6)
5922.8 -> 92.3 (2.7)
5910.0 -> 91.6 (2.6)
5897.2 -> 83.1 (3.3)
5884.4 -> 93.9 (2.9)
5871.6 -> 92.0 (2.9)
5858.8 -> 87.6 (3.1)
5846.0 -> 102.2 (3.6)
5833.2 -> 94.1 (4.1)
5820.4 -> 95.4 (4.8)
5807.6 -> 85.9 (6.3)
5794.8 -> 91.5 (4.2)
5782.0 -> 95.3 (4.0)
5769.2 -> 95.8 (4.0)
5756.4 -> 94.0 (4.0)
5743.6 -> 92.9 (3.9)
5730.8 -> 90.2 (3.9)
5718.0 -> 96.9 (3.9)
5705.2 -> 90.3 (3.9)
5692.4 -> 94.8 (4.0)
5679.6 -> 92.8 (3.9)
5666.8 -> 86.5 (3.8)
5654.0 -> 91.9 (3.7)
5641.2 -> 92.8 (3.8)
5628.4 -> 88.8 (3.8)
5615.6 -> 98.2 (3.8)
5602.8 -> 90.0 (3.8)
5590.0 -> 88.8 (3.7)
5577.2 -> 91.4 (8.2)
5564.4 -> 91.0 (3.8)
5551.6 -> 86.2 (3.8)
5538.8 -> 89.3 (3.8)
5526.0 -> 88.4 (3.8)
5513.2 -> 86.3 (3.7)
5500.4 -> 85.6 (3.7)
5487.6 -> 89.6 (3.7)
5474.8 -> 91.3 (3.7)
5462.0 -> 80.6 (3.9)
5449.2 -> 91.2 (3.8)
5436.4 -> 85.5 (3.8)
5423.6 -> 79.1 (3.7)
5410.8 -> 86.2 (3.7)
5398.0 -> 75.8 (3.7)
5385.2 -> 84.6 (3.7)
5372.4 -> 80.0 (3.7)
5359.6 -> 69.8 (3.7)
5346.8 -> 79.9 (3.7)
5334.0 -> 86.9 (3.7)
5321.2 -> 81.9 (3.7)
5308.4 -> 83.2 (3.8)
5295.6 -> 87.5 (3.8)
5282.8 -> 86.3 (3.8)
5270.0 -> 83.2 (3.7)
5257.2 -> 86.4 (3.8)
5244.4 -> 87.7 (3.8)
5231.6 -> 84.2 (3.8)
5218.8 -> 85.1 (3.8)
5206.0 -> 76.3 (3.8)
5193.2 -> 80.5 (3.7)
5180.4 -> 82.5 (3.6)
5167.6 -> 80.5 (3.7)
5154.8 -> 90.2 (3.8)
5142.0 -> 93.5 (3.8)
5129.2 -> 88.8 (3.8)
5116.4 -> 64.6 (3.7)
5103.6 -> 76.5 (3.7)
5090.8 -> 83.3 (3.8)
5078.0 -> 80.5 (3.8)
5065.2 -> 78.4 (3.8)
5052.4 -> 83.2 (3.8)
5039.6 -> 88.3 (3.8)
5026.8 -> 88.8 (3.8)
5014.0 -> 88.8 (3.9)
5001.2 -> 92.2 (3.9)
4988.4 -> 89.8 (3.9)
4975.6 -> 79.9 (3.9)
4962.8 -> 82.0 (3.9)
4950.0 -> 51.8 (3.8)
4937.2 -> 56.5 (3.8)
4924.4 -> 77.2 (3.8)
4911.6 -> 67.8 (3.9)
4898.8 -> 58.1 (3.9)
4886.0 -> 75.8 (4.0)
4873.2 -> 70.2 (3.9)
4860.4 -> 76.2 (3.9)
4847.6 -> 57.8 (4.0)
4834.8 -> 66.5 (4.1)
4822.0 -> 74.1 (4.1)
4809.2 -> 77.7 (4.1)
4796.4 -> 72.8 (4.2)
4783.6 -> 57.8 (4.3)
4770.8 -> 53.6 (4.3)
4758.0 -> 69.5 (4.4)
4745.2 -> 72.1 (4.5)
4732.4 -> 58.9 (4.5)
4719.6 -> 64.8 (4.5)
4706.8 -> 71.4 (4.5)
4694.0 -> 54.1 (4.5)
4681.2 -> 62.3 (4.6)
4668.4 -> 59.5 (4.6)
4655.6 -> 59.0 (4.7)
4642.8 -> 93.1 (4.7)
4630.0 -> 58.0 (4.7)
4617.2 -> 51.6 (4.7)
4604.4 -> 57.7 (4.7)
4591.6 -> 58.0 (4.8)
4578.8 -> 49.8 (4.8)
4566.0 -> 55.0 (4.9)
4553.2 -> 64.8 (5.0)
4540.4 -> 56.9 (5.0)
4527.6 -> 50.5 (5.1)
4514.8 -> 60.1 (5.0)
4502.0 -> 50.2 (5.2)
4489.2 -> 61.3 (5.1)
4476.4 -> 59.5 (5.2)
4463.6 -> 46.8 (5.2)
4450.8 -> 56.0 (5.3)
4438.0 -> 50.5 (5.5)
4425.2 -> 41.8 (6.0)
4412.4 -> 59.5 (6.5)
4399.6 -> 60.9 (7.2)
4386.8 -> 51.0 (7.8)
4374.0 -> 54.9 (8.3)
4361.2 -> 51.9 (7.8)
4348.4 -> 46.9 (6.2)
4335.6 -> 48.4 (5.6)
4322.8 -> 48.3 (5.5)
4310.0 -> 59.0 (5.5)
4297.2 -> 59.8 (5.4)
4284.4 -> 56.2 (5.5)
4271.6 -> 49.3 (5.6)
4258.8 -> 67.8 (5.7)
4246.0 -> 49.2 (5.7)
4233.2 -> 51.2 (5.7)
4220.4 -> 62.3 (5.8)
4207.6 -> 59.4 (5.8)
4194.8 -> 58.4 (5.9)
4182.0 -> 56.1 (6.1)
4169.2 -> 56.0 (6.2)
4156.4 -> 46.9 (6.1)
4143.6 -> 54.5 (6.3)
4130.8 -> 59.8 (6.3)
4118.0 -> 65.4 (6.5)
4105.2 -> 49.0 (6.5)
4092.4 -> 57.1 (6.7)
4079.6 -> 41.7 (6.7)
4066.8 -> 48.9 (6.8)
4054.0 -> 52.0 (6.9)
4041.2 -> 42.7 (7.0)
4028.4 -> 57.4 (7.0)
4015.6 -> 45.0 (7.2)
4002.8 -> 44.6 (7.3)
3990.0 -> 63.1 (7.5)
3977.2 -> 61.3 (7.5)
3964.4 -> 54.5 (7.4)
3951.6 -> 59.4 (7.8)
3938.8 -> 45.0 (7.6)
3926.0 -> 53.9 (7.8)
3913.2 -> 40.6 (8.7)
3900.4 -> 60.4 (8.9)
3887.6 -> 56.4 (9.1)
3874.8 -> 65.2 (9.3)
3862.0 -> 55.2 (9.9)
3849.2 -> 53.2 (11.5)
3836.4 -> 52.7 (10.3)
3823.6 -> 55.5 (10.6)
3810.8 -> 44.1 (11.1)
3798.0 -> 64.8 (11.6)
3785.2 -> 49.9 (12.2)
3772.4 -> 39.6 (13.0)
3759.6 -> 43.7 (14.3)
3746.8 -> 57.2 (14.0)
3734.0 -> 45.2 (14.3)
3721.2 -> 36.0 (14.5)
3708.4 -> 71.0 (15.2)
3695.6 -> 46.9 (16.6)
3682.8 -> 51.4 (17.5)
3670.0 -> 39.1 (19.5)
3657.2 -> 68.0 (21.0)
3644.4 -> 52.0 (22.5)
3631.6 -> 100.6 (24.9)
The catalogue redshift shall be 0.25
